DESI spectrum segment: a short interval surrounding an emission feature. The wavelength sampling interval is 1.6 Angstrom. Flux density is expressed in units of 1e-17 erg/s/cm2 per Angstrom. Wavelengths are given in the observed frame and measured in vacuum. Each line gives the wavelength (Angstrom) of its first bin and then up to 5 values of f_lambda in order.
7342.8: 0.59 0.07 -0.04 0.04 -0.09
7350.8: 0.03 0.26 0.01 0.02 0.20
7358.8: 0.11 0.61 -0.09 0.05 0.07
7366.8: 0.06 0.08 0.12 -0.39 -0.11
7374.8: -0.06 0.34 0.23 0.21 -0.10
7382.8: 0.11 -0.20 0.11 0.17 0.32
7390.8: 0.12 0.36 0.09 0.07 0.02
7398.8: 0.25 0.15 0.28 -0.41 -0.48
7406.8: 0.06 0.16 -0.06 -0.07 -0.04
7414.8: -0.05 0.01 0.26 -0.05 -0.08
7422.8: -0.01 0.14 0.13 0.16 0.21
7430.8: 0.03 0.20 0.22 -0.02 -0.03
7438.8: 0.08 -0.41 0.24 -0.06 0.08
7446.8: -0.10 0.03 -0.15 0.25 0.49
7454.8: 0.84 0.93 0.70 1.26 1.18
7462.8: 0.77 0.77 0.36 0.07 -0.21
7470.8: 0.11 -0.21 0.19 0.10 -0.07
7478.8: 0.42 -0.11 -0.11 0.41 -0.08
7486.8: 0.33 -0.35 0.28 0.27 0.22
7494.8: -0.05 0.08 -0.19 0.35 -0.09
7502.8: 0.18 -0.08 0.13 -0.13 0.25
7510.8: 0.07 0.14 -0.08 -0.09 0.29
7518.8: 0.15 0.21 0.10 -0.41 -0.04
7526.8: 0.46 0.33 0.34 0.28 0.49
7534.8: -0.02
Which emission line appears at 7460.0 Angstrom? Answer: [O II] 3727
